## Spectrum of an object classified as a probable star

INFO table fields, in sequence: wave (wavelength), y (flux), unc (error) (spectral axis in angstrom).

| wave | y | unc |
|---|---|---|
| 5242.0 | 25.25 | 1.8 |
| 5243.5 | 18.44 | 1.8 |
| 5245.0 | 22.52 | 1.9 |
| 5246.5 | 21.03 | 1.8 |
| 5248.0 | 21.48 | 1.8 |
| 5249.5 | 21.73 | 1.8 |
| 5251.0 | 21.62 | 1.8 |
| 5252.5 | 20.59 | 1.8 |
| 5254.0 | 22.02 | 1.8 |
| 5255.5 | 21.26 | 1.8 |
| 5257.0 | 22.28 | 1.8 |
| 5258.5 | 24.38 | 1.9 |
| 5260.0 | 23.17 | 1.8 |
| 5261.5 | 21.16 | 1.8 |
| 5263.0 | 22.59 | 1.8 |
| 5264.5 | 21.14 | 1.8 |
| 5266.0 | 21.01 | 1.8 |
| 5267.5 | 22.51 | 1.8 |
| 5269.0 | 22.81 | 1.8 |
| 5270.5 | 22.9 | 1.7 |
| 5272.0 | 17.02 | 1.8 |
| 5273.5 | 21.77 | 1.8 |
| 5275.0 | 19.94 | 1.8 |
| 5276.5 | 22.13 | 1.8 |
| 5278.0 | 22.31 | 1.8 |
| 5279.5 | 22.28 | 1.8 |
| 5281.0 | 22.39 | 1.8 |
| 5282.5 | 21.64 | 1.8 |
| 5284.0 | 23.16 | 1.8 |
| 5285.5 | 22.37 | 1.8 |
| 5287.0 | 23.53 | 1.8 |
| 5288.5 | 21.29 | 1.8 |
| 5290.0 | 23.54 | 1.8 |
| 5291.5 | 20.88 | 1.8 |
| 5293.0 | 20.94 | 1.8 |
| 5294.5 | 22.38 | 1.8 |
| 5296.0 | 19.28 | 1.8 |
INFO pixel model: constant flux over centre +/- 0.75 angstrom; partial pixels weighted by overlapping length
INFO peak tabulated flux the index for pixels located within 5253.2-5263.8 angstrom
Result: 24.38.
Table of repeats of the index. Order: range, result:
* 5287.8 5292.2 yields 23.54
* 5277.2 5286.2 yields 23.16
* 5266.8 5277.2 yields 22.9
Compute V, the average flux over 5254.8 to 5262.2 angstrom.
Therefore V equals 22.5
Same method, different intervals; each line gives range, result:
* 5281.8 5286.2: 22.4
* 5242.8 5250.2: 21.1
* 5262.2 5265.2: 21.9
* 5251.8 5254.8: 21.3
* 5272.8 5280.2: 21.7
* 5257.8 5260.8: 23.7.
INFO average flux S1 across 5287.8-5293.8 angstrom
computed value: 21.7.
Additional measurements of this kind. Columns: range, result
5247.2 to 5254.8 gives 21.5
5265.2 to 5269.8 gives 22.1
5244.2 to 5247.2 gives 21.7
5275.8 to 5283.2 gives 22.2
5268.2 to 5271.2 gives 22.8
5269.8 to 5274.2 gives 20.5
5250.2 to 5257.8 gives 21.6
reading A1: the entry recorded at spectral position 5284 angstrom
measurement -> 23.16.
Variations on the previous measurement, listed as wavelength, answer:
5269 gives 22.81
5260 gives 23.17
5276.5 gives 22.13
